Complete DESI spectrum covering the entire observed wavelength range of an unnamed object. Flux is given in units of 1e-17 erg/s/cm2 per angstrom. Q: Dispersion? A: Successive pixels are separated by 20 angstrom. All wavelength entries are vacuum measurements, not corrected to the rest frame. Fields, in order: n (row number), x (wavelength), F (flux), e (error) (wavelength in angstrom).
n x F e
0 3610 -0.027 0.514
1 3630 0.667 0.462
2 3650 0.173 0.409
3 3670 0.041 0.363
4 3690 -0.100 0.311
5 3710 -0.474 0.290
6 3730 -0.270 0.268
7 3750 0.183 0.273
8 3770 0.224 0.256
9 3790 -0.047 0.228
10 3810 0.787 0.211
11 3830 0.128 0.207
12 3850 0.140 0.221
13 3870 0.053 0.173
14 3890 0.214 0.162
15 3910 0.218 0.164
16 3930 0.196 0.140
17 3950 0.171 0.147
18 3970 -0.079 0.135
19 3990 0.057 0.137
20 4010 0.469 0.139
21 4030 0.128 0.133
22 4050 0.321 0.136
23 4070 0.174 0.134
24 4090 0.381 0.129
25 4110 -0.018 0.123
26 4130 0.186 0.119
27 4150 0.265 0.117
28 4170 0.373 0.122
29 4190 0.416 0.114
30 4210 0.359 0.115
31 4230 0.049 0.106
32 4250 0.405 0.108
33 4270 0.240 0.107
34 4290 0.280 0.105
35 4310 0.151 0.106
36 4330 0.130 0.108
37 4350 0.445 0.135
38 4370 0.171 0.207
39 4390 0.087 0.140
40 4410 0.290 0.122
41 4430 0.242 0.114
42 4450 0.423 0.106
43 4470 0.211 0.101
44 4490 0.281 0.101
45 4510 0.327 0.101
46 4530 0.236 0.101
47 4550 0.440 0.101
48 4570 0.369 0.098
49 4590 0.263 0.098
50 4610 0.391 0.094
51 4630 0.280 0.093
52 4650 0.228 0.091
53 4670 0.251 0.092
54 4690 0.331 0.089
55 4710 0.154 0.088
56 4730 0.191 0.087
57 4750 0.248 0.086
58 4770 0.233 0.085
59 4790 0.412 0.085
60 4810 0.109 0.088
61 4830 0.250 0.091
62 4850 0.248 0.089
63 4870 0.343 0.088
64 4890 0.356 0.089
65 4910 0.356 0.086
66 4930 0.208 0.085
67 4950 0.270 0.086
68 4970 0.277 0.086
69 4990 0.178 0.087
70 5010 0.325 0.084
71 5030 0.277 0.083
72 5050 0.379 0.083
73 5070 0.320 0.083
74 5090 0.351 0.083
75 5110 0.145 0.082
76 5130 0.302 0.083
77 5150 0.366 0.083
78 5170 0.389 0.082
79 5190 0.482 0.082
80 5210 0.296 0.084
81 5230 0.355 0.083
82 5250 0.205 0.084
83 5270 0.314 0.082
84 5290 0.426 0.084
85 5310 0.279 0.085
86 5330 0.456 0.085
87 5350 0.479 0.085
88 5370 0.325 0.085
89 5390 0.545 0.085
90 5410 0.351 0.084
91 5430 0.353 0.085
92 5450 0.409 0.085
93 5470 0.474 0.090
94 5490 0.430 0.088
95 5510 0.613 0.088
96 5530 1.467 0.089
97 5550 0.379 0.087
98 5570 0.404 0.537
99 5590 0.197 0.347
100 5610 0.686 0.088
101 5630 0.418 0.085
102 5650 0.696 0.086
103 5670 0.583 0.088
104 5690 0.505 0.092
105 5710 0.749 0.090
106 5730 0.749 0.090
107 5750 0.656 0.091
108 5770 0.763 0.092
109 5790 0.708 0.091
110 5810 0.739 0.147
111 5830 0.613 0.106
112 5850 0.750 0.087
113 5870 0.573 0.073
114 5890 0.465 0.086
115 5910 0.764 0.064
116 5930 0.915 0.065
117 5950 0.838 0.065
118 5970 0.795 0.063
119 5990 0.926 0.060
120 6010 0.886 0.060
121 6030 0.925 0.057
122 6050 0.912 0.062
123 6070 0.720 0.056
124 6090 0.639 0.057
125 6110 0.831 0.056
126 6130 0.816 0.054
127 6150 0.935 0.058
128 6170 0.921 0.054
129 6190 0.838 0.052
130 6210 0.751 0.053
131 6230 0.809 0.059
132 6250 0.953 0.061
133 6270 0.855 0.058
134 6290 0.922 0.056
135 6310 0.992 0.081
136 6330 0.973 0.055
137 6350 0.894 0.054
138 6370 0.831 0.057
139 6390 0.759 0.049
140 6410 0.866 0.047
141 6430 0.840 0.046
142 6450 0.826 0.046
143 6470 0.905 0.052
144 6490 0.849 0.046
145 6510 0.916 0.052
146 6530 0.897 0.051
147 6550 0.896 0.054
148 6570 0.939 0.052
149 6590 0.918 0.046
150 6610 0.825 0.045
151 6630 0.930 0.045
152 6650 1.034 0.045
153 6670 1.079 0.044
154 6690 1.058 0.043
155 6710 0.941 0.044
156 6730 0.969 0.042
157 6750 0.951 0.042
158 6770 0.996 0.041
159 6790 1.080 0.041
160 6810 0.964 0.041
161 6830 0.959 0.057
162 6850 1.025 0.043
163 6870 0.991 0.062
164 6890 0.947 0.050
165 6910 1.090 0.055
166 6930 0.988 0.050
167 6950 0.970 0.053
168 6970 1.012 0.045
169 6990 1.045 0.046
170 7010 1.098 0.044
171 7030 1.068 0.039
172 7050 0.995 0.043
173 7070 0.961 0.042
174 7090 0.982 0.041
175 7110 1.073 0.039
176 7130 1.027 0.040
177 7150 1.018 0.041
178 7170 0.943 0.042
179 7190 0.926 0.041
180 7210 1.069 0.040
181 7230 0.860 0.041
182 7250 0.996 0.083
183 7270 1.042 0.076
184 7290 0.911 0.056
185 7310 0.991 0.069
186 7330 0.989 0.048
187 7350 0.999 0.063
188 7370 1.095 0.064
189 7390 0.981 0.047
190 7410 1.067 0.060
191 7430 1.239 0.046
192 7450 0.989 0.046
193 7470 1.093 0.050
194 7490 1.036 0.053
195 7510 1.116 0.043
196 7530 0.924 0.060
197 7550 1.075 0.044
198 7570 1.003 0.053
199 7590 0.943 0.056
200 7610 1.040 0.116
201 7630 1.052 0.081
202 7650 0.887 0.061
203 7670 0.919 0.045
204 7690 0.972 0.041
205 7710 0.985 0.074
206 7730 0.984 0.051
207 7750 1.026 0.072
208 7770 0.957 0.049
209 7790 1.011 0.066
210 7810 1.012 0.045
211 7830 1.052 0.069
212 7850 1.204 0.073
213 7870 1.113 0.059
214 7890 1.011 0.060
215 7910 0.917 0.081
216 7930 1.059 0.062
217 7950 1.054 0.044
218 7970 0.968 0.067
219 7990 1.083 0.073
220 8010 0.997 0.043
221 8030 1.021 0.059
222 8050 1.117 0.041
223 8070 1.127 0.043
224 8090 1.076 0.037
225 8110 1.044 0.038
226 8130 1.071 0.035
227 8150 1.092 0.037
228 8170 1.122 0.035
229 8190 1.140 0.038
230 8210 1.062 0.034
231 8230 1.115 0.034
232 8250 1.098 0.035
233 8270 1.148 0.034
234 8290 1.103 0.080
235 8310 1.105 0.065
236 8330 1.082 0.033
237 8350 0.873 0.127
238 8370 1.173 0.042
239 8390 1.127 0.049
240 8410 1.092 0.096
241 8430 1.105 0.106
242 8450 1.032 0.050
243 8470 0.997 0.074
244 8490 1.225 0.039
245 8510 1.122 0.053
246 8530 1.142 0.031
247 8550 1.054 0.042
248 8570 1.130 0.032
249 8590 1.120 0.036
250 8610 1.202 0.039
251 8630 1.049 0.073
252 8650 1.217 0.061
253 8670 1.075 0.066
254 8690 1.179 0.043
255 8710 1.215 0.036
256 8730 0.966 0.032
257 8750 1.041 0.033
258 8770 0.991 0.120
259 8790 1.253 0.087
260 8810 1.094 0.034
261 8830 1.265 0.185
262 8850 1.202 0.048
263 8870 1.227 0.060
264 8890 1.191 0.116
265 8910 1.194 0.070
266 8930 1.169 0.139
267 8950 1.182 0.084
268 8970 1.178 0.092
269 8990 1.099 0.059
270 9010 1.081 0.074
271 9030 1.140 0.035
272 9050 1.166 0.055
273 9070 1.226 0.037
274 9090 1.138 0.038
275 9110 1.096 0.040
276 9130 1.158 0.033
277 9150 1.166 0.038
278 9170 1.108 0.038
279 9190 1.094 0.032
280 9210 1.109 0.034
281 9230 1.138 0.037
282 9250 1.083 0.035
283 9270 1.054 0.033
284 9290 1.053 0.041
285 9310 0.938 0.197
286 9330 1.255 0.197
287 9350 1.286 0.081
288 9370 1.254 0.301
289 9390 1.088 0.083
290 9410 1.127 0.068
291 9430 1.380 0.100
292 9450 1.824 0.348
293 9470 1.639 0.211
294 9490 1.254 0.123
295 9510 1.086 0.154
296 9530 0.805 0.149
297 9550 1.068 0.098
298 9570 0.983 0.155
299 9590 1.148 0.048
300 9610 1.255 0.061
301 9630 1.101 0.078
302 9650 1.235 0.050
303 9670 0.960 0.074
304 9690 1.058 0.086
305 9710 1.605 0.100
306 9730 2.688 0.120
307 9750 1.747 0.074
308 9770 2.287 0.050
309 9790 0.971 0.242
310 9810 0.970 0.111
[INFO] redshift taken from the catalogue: 0.483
